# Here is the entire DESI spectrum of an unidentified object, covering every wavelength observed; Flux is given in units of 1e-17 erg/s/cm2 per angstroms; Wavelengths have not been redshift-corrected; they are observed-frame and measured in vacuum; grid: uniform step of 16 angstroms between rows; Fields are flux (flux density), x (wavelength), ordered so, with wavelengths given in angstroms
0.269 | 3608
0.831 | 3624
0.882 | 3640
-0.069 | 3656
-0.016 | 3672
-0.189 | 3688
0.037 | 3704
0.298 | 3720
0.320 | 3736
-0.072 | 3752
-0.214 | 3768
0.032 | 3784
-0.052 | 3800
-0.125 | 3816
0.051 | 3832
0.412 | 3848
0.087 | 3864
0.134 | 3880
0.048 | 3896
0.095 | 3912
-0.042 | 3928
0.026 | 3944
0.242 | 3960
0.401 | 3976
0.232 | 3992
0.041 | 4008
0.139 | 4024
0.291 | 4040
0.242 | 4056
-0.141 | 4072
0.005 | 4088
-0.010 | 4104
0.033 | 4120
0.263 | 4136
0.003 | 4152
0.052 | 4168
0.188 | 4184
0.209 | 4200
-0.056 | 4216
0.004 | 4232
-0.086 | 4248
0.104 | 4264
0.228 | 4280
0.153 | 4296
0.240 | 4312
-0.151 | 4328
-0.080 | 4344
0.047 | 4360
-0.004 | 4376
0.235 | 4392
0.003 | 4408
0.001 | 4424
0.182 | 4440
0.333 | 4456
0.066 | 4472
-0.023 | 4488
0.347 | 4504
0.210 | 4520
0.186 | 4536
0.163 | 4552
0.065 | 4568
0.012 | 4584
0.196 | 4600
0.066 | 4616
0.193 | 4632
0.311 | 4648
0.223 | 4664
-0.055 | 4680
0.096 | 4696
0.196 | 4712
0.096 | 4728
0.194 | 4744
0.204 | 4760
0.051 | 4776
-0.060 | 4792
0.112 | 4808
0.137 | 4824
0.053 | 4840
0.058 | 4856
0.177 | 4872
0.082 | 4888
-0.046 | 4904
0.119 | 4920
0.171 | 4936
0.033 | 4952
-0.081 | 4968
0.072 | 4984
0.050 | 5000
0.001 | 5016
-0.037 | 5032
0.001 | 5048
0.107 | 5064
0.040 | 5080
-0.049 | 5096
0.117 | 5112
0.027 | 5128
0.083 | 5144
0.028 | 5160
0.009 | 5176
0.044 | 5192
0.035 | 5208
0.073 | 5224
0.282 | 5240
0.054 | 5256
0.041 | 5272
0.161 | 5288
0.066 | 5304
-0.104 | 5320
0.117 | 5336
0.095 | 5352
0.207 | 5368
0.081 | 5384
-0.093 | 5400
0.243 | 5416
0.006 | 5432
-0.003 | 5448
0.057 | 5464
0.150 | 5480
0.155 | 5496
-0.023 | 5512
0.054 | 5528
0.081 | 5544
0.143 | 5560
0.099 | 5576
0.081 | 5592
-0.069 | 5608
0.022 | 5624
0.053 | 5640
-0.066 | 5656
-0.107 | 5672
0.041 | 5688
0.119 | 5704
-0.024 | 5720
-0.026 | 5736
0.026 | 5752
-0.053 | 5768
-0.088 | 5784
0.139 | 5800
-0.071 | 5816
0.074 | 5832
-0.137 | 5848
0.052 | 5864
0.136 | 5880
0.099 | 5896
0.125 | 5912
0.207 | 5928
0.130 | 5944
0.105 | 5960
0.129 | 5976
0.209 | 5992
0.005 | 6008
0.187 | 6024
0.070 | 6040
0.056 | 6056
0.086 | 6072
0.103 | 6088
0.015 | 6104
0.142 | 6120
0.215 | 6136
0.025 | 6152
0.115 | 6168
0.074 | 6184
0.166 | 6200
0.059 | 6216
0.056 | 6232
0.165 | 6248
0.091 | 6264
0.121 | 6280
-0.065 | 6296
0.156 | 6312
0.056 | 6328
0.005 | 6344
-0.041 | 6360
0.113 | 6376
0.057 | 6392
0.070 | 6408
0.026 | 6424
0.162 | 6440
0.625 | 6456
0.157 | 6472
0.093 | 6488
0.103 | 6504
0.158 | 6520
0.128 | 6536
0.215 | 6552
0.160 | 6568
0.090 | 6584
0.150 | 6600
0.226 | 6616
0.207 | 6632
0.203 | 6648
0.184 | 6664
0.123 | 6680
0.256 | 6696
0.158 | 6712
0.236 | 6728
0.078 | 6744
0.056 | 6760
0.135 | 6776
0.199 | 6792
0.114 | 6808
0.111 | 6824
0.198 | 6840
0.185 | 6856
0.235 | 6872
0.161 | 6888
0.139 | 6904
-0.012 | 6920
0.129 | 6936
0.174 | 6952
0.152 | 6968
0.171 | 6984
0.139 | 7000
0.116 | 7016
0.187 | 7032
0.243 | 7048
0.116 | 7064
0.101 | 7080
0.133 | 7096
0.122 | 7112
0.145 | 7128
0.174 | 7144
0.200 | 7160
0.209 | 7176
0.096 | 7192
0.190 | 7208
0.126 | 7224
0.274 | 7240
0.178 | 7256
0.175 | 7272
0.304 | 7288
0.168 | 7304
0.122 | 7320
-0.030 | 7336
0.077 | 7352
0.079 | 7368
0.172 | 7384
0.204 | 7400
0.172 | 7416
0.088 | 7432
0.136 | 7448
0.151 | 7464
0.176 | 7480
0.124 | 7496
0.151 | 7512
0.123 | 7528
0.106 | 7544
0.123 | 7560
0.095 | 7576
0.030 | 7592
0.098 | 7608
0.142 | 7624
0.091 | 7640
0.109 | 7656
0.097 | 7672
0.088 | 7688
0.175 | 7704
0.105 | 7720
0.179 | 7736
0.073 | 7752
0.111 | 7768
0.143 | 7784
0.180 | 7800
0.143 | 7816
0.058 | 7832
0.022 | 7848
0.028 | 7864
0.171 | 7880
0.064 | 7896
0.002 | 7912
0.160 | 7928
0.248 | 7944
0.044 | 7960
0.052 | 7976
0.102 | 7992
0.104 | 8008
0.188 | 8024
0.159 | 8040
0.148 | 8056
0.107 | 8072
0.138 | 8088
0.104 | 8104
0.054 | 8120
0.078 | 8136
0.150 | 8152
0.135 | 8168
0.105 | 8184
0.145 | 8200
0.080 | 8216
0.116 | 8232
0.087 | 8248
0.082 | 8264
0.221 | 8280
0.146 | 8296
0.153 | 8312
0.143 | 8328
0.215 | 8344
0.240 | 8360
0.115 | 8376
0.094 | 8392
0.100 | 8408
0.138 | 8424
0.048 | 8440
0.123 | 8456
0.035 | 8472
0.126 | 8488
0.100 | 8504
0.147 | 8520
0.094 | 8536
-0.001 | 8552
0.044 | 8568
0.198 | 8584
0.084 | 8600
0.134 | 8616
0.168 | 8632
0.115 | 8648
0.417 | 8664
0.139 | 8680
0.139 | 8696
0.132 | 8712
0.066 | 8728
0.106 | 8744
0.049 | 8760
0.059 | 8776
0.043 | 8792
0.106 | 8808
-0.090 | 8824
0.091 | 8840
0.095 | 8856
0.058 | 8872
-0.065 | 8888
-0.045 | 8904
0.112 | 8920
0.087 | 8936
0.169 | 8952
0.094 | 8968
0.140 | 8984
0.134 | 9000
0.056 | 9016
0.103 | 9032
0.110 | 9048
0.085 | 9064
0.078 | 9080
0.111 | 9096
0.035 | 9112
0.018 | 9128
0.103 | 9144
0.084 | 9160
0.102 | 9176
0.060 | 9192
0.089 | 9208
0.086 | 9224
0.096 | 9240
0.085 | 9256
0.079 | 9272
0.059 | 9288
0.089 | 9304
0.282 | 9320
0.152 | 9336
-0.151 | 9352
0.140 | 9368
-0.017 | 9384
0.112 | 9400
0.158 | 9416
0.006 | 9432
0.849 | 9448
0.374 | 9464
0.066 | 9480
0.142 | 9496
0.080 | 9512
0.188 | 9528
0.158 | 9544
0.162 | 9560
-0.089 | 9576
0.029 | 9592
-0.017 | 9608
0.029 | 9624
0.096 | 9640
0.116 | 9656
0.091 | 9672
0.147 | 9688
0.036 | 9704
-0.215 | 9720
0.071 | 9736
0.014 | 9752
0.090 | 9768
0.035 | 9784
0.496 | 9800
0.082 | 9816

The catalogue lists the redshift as 0.73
